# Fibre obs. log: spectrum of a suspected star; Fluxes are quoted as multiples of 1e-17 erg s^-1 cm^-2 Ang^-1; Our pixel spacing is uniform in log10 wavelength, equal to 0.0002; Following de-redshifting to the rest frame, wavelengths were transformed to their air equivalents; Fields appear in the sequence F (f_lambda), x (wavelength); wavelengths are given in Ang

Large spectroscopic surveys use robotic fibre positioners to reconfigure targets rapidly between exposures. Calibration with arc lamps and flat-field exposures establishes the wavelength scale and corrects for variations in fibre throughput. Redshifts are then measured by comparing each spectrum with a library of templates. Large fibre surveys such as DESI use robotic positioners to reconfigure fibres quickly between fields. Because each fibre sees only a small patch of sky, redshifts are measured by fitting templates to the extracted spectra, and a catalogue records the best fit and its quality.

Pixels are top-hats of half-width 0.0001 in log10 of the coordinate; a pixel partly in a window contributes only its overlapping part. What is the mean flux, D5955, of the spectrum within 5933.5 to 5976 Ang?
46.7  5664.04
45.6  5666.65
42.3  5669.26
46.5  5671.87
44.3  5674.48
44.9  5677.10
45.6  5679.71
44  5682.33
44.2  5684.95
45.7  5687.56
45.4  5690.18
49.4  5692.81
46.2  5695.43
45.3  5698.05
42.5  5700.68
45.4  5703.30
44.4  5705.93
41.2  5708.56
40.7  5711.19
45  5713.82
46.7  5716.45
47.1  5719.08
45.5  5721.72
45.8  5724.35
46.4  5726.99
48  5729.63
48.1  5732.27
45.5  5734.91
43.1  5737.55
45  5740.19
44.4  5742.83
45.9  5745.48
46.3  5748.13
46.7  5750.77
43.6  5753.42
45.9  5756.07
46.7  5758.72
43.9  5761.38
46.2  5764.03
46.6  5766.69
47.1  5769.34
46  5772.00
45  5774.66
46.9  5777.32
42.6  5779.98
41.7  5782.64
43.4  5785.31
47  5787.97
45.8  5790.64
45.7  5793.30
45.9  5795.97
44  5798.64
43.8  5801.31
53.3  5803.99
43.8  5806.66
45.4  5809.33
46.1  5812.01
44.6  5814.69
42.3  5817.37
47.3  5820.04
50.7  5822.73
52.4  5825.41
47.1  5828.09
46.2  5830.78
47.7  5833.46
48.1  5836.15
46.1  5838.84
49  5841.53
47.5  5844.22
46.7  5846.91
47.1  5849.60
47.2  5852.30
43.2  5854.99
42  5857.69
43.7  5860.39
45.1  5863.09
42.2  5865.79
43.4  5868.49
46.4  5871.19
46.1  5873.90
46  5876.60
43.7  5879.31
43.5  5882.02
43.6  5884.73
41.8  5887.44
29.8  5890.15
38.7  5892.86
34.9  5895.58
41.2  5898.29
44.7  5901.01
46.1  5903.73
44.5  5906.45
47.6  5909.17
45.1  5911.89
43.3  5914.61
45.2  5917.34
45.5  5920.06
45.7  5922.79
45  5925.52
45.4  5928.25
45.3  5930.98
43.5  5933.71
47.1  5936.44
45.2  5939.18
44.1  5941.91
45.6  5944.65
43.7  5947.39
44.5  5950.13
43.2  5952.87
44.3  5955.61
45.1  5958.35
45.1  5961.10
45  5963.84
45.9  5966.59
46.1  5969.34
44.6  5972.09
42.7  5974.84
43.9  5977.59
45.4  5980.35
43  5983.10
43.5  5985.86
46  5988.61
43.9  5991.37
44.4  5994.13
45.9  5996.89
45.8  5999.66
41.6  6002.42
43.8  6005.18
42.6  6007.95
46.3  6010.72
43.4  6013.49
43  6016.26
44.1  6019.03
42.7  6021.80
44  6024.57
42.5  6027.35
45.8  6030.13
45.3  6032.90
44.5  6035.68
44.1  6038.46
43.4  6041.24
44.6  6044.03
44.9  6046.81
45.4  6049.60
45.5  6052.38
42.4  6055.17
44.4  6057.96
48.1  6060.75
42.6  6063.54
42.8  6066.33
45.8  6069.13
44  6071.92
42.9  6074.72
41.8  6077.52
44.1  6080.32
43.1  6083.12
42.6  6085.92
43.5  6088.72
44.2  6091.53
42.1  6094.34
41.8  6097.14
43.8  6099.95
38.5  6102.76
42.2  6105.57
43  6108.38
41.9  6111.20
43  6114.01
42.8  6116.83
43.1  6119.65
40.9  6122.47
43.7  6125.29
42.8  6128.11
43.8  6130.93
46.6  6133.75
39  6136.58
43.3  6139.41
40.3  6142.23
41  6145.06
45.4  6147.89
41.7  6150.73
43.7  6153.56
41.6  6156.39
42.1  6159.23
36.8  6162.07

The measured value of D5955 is 44.8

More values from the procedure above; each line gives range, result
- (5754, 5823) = 45.6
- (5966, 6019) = 44.3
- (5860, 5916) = 42.9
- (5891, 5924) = 43.3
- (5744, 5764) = 45.6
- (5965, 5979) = 44.6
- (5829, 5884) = 45.5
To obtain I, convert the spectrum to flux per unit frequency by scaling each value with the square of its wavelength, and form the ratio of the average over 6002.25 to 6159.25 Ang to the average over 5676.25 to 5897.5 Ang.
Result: 1.06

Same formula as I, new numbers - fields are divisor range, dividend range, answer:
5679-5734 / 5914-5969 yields 1.07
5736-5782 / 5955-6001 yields 1.06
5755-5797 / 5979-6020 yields 1.05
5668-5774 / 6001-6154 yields 1.08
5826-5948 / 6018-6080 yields 1.05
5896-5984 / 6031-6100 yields 1.03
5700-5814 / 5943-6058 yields 1.06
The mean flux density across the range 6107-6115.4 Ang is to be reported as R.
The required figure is 42.6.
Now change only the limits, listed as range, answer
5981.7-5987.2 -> 43.3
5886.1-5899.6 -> 37.3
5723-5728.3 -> 46.1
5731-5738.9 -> 45.6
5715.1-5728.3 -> 46.3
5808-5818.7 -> 44.6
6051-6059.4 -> 44.1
